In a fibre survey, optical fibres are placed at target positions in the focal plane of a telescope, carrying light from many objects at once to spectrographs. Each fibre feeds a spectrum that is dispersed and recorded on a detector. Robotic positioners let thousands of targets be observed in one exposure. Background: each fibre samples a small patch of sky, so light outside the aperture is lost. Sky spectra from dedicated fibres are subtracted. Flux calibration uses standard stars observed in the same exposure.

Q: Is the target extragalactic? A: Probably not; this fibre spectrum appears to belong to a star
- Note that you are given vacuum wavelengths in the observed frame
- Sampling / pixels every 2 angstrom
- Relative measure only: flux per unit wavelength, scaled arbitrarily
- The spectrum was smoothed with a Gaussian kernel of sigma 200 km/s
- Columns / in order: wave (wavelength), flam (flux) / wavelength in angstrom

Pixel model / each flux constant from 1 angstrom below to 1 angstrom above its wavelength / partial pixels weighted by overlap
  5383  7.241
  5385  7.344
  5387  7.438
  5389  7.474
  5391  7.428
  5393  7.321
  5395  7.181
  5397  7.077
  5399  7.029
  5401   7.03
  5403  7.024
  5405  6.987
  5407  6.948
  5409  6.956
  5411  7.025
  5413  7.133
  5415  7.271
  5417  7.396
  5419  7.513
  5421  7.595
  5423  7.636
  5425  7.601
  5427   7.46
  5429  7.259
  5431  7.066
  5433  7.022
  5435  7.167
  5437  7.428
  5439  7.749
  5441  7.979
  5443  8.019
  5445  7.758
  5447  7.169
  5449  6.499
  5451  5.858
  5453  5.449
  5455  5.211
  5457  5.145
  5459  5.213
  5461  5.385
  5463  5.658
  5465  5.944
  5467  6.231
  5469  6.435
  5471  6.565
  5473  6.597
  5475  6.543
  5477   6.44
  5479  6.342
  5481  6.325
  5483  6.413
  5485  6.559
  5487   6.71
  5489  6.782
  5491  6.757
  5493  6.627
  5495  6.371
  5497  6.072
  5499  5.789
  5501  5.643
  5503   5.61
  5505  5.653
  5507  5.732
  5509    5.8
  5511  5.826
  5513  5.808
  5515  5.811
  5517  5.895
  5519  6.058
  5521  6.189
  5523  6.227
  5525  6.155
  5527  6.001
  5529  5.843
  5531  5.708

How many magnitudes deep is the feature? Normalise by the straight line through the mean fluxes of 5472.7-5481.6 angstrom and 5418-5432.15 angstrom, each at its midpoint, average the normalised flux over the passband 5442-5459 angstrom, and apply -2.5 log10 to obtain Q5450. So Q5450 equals 0.11 mag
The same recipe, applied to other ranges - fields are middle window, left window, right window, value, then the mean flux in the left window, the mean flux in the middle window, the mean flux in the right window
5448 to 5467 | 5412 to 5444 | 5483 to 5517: 0.22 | 7.46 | 5.63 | 6.1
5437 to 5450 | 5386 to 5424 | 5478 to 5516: -0.11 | 7.23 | 7.52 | 6.14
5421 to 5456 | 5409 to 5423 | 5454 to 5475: -0.07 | 7.32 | 7.09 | 5.87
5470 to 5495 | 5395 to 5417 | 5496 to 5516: -0.08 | 7.07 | 6.55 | 5.77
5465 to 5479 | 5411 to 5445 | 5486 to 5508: 0.03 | 7.45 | 6.42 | 6.16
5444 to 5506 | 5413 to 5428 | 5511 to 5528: 0.08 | 7.47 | 6.19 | 6.01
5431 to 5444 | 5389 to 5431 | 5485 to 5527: -0.09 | 7.24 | 7.52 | 6.09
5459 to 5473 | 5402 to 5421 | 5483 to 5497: 0.13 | 7.16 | 6.02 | 6.58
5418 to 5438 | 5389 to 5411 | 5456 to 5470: -0.14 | 7.11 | 7.37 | 5.72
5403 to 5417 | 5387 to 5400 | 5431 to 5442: 0.04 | 7.27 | 7.08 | 7.43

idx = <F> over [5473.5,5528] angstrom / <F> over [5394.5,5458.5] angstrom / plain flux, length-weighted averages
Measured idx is 0.88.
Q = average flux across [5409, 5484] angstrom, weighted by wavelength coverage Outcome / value 6.75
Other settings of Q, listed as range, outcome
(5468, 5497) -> 6.52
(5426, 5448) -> 7.46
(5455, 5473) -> 5.83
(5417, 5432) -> 7.44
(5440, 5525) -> 6.22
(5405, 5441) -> 7.32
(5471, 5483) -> 6.46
